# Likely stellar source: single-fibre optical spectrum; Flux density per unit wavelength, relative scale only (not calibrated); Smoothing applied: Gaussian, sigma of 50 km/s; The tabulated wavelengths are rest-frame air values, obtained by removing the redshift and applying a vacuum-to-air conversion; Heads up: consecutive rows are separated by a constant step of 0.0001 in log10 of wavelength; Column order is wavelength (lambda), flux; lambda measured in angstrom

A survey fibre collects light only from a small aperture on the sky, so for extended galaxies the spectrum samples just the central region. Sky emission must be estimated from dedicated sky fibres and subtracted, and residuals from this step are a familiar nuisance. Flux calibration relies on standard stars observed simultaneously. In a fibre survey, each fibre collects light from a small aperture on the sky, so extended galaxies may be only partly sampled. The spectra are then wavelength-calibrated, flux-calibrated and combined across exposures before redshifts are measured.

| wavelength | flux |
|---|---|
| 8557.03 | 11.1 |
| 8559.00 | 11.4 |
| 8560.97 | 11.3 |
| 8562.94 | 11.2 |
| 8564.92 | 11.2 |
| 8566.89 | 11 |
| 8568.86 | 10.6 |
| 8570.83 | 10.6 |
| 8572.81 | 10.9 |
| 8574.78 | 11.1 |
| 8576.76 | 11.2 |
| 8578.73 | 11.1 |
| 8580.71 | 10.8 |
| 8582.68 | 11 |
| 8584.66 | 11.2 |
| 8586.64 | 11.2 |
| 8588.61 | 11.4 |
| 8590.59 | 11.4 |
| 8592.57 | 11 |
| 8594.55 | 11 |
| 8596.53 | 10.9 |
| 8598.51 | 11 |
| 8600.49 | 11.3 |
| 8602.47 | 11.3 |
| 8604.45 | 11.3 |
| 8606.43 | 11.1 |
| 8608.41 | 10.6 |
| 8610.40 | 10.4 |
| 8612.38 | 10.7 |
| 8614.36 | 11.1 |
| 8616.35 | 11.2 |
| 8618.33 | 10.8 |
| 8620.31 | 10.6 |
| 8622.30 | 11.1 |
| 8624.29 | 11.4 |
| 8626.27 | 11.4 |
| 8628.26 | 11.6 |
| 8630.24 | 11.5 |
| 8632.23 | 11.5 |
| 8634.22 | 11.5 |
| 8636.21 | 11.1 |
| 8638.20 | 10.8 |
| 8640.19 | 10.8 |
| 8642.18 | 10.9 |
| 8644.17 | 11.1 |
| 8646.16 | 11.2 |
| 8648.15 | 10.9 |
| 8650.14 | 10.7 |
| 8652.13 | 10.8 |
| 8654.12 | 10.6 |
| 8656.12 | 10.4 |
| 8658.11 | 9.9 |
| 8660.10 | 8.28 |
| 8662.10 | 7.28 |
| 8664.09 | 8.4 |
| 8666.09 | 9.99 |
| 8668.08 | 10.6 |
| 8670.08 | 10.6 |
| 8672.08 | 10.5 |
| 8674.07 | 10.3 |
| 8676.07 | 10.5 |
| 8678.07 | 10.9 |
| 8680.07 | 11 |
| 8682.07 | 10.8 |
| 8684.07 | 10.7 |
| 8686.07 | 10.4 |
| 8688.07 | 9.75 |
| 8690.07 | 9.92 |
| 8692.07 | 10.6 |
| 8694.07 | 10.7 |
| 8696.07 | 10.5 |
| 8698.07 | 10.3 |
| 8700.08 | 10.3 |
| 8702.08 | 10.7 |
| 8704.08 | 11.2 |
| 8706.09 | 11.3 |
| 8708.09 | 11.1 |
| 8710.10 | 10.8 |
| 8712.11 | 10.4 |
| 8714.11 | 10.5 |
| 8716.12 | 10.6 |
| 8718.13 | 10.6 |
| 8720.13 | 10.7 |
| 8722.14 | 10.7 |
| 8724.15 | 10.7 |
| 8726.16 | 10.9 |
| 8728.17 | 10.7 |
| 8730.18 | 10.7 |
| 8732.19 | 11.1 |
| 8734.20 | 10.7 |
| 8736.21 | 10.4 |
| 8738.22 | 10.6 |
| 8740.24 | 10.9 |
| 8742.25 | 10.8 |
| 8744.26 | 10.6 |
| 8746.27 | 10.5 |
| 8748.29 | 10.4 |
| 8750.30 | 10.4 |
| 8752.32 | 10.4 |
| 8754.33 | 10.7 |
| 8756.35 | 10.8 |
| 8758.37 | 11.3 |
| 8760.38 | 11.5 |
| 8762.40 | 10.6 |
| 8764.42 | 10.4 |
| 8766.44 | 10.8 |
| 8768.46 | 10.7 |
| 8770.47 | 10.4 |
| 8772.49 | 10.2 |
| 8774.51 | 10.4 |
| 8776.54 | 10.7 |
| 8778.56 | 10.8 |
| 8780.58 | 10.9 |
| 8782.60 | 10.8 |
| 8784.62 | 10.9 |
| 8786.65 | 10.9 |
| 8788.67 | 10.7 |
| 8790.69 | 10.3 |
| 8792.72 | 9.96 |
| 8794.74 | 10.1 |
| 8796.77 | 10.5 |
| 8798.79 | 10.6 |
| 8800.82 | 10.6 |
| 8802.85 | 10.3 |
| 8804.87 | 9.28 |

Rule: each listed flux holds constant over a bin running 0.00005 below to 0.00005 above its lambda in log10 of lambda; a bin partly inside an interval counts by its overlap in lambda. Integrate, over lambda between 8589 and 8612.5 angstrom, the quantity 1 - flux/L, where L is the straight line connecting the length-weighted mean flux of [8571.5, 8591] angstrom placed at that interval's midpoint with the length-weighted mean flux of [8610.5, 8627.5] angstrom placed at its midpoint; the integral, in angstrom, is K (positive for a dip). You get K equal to 0.1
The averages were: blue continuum 11.1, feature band 11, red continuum 11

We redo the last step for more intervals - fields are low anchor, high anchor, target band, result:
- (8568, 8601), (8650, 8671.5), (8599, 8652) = -3.73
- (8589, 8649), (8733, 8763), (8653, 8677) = 2.56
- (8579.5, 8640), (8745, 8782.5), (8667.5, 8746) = 1.33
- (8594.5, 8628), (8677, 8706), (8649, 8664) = 1.58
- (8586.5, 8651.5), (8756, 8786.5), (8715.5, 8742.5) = 0.30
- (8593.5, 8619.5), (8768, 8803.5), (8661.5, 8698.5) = 1.95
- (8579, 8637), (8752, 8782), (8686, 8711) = 0.69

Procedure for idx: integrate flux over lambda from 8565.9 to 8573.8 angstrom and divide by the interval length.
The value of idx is 10.8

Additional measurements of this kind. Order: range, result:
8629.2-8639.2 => 11.3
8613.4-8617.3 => 11.1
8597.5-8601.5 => 11.2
